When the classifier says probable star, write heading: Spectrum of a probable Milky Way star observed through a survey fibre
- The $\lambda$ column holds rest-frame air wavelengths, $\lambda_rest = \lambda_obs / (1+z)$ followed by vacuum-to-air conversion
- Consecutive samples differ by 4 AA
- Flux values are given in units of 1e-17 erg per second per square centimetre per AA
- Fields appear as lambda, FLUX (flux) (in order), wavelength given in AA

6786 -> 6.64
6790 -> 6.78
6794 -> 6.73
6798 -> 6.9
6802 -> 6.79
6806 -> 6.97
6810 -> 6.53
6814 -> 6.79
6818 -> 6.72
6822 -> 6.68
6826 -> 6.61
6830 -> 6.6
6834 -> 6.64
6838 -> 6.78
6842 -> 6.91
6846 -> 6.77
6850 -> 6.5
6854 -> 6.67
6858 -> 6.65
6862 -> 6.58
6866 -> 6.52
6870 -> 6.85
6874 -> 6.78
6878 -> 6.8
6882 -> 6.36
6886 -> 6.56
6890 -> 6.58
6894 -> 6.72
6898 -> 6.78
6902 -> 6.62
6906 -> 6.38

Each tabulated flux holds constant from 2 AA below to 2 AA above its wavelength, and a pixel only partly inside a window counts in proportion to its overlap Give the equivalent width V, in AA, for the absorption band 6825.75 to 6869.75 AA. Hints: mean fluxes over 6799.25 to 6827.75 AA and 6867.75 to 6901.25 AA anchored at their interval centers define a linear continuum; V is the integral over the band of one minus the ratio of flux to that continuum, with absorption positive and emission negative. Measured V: 0.3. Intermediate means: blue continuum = 6.73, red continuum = 6.68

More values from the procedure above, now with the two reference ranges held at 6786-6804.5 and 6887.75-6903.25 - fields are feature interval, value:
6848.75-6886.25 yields 0.4 AA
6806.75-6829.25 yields 0.3 AA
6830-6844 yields 0.0 AA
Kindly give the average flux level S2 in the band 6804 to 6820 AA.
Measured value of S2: 6.75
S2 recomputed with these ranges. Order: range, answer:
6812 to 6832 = 6.68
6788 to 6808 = 6.83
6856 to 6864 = 6.62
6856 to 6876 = 6.68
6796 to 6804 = 6.85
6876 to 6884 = 6.58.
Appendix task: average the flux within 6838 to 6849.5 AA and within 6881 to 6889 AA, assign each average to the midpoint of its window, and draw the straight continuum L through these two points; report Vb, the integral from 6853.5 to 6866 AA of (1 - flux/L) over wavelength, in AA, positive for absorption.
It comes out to 0.1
